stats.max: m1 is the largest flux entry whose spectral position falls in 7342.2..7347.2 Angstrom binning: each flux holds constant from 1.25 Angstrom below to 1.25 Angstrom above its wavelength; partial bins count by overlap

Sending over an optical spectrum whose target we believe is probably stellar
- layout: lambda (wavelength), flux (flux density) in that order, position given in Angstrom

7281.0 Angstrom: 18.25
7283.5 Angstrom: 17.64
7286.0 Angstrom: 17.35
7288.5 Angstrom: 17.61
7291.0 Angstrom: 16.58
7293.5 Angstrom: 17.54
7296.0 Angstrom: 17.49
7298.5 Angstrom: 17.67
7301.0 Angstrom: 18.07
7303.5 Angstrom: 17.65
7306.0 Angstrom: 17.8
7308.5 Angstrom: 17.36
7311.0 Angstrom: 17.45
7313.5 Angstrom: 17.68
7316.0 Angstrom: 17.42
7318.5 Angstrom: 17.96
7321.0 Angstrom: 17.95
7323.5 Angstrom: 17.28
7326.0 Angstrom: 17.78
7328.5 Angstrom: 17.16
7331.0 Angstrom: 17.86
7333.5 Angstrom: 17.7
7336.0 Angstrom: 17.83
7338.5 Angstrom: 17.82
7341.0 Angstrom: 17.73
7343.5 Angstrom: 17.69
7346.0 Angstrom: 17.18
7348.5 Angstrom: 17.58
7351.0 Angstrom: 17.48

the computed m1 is 17.69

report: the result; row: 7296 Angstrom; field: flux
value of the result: 17.49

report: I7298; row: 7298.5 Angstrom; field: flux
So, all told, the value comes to 17.67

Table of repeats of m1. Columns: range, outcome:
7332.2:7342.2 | 17.83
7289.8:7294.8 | 17.54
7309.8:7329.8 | 17.96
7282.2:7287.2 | 17.64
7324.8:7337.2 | 17.86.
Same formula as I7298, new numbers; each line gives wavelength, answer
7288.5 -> 17.61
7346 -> 17.18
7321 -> 17.95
